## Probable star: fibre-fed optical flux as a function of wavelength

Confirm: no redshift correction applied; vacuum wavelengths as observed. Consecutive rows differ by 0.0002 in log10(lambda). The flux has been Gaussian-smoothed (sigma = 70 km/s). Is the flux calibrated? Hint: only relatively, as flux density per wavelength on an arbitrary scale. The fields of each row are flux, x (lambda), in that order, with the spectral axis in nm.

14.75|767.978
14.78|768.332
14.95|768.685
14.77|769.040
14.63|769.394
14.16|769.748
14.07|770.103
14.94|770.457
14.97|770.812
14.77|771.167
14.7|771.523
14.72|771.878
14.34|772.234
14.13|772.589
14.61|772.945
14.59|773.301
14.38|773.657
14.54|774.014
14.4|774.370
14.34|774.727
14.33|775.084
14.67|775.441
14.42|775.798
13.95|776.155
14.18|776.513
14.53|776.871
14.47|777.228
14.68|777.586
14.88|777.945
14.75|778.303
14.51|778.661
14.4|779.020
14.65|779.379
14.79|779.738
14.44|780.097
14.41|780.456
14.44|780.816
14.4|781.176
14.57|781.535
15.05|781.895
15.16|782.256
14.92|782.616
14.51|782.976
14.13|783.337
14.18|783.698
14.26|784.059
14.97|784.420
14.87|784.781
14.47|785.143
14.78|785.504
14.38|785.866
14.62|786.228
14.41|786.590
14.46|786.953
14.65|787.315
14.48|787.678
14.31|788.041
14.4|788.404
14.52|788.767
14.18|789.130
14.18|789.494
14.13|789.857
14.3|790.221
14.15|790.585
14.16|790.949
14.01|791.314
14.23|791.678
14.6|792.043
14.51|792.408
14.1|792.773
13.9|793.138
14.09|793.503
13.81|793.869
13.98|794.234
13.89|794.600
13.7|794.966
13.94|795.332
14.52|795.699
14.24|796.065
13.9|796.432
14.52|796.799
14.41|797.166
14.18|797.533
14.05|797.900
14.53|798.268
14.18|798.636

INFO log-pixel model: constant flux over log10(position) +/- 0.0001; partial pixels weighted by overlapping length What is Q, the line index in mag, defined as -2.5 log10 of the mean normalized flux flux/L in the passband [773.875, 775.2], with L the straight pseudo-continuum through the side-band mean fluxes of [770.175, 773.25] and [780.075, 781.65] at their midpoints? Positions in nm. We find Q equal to 0.01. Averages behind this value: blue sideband 14.6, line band 14.4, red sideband 14.5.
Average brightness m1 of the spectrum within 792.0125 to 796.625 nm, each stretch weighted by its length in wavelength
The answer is 14.1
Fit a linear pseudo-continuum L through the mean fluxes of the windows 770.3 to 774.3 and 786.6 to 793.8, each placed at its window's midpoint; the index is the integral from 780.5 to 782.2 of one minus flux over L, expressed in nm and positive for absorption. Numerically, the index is -0.02 nm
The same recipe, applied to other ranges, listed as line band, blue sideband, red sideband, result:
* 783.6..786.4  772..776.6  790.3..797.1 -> -0.07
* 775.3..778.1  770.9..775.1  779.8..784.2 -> 0.01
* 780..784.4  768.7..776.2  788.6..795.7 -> -0.07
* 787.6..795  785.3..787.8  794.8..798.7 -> 0.11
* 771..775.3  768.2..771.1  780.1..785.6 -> 0.05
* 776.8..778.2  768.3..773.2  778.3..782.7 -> 0.00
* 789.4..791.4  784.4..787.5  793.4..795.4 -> 0.01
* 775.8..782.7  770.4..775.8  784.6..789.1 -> -0.02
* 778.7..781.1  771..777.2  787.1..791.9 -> -0.02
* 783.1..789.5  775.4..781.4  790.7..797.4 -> -0.07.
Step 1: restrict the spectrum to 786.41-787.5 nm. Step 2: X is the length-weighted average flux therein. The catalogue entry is 14.5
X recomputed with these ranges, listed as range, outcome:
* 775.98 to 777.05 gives 14.2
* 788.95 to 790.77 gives 14.2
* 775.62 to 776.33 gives 14.2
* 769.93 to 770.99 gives 14.7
